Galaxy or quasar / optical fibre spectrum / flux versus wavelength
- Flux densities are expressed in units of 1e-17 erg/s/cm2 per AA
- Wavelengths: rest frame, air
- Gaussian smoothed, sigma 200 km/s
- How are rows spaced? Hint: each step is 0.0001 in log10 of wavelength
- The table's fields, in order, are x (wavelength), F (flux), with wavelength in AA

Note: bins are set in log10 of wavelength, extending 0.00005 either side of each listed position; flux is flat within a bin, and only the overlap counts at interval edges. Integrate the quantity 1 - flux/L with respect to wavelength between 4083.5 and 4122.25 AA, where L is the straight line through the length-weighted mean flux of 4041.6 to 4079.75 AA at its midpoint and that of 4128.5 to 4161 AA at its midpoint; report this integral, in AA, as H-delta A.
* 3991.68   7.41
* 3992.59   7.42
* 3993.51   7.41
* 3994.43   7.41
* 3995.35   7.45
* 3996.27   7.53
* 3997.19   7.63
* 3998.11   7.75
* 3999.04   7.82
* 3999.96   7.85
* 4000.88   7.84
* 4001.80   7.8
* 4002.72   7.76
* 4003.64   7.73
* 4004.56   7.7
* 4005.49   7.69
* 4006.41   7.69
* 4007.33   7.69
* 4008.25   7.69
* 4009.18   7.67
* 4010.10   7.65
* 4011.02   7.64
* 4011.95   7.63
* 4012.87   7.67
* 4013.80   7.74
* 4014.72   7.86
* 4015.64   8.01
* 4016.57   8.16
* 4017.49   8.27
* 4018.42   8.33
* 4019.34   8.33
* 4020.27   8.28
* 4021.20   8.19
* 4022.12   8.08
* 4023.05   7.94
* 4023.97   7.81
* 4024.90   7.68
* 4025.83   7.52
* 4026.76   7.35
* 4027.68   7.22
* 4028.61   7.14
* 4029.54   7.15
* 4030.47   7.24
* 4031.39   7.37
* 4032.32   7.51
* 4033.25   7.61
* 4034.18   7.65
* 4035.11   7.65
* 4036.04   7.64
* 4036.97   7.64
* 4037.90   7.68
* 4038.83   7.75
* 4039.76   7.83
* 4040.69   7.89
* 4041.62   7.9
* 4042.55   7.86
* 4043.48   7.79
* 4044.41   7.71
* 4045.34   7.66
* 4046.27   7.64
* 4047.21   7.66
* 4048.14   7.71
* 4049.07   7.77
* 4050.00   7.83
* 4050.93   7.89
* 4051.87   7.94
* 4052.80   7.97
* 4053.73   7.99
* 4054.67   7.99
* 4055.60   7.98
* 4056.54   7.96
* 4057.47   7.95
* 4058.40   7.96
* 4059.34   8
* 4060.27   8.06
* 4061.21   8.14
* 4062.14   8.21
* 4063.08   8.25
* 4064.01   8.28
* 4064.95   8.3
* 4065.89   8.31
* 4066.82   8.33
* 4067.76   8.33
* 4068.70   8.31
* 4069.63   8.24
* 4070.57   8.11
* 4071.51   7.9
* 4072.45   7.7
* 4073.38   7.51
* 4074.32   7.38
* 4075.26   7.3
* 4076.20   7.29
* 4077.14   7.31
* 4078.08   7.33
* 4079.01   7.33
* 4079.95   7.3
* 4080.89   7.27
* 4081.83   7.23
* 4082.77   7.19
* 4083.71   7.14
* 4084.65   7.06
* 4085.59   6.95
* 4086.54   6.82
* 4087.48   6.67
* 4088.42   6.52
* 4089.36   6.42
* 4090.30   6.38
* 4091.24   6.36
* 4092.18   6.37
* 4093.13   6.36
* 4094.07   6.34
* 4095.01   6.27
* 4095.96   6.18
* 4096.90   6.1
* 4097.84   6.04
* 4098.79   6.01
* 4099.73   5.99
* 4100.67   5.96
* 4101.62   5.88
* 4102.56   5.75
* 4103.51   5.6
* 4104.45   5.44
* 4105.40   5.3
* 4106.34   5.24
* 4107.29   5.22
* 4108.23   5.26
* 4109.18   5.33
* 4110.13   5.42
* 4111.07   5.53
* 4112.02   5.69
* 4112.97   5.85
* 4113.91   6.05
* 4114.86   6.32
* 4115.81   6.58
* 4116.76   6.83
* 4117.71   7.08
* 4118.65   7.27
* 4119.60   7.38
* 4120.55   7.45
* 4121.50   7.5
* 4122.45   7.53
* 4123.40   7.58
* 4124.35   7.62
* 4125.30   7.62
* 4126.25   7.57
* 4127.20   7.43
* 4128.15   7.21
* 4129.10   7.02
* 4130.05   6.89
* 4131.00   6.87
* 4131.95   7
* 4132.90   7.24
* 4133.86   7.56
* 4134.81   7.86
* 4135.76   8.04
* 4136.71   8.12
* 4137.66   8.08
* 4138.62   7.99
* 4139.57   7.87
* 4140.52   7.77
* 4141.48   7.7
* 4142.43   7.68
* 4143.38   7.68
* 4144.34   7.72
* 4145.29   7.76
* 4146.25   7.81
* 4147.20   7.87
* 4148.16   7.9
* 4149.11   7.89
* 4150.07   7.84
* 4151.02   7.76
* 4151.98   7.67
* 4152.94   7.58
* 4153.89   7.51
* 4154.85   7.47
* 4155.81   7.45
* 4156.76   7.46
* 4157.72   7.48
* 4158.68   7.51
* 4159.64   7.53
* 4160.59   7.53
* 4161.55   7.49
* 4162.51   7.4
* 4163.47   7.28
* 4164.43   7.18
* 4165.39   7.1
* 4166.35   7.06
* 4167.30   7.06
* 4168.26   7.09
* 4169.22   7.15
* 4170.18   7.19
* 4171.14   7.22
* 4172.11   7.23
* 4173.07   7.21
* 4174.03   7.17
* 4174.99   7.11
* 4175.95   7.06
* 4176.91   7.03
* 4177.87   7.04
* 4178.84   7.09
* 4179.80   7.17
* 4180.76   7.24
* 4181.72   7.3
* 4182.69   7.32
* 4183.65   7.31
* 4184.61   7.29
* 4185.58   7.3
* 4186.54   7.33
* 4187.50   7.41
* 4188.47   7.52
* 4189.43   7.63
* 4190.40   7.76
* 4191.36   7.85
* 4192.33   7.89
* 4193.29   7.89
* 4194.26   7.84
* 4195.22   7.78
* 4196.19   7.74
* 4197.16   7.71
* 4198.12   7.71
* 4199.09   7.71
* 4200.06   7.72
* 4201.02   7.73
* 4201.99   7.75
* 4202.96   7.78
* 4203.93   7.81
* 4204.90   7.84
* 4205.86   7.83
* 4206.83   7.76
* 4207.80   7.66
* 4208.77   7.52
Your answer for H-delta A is 7.5 AA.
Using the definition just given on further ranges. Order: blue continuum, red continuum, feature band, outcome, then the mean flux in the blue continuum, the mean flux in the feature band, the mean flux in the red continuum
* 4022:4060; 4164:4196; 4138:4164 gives -0.84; 7.72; 7.65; 7.33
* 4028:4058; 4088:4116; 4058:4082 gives -3.29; 7.72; 7.84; 5.92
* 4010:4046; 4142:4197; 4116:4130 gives 0.40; 7.75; 7.33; 7.45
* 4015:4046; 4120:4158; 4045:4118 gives 6.43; 7.75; 7.01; 7.6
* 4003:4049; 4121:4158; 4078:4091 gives 1.22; 7.73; 6.95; 7.61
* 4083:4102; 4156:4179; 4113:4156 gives -3.69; 6.4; 7.46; 7.24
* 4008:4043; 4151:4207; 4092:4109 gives 3.96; 7.74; 5.83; 7.45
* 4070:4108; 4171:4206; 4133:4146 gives -1.40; 6.61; 7.81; 7.5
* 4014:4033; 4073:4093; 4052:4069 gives -1.96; 7.77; 8.12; 6.99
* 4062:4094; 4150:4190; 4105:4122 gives 2.70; 7.38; 6.19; 7.32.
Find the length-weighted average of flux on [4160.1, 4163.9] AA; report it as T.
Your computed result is 7.43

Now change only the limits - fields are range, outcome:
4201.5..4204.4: 7.76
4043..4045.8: 7.73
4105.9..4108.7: 5.24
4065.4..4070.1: 8.31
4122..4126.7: 7.58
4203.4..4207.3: 7.82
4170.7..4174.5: 7.19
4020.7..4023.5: 8.07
